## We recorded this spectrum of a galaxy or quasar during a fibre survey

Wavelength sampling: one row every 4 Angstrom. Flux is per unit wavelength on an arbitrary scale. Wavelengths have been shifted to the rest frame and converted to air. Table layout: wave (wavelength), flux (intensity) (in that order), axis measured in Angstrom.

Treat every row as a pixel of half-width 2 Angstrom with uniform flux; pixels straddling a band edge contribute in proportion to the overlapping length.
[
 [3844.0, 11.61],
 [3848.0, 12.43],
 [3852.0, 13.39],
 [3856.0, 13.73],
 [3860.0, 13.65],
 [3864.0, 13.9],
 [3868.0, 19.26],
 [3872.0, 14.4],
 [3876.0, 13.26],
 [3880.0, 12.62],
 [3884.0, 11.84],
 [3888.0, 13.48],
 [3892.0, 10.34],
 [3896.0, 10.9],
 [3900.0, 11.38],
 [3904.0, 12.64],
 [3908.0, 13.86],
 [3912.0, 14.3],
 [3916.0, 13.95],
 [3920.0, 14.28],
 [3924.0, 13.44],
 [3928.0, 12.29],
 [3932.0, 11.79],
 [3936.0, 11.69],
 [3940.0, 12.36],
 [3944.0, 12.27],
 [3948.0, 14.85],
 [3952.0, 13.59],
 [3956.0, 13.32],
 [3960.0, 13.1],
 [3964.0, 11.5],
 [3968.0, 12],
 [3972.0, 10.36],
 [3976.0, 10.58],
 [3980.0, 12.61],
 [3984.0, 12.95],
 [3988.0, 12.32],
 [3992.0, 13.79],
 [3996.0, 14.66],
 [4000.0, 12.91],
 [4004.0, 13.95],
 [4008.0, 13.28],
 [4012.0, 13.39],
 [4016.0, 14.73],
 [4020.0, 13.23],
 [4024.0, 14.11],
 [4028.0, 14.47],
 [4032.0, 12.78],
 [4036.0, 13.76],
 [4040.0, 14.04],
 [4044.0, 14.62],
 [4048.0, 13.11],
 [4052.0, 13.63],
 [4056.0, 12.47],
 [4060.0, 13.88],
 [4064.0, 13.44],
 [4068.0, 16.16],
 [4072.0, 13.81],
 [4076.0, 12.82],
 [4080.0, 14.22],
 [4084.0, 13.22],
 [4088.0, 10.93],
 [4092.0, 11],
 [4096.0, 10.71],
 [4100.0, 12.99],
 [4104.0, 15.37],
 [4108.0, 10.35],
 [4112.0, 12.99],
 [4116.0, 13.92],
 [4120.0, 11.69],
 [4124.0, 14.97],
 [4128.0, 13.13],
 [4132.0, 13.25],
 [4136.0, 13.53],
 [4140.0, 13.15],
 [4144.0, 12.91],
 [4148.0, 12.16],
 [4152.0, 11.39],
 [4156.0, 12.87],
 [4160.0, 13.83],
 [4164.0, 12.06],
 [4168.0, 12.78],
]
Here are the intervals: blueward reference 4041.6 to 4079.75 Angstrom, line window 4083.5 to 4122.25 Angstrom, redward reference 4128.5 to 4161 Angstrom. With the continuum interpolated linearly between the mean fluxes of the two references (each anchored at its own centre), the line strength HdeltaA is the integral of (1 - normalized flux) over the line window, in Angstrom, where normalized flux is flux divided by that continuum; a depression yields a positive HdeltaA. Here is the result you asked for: 2.98 Angstrom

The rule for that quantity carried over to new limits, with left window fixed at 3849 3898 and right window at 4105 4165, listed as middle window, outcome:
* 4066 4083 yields -1.6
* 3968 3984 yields 2.0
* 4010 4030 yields -1.4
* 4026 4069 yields -2.5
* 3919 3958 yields 0.9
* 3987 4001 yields -0.4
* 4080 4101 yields 1.6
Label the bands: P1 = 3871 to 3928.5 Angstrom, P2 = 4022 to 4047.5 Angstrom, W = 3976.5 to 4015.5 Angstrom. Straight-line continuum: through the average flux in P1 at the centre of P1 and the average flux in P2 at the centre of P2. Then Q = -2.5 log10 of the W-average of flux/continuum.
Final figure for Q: 0.028 mag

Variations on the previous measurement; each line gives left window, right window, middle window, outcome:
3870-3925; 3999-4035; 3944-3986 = 0.07 mag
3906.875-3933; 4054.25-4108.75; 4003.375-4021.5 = -0.04 mag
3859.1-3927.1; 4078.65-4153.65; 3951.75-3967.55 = 0.04 mag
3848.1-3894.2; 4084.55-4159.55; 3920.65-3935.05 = 0.06 mag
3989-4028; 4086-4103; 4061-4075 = -0.16 mag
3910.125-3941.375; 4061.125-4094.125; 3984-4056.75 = -0.04 mag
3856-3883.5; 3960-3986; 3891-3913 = 0.11 mag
